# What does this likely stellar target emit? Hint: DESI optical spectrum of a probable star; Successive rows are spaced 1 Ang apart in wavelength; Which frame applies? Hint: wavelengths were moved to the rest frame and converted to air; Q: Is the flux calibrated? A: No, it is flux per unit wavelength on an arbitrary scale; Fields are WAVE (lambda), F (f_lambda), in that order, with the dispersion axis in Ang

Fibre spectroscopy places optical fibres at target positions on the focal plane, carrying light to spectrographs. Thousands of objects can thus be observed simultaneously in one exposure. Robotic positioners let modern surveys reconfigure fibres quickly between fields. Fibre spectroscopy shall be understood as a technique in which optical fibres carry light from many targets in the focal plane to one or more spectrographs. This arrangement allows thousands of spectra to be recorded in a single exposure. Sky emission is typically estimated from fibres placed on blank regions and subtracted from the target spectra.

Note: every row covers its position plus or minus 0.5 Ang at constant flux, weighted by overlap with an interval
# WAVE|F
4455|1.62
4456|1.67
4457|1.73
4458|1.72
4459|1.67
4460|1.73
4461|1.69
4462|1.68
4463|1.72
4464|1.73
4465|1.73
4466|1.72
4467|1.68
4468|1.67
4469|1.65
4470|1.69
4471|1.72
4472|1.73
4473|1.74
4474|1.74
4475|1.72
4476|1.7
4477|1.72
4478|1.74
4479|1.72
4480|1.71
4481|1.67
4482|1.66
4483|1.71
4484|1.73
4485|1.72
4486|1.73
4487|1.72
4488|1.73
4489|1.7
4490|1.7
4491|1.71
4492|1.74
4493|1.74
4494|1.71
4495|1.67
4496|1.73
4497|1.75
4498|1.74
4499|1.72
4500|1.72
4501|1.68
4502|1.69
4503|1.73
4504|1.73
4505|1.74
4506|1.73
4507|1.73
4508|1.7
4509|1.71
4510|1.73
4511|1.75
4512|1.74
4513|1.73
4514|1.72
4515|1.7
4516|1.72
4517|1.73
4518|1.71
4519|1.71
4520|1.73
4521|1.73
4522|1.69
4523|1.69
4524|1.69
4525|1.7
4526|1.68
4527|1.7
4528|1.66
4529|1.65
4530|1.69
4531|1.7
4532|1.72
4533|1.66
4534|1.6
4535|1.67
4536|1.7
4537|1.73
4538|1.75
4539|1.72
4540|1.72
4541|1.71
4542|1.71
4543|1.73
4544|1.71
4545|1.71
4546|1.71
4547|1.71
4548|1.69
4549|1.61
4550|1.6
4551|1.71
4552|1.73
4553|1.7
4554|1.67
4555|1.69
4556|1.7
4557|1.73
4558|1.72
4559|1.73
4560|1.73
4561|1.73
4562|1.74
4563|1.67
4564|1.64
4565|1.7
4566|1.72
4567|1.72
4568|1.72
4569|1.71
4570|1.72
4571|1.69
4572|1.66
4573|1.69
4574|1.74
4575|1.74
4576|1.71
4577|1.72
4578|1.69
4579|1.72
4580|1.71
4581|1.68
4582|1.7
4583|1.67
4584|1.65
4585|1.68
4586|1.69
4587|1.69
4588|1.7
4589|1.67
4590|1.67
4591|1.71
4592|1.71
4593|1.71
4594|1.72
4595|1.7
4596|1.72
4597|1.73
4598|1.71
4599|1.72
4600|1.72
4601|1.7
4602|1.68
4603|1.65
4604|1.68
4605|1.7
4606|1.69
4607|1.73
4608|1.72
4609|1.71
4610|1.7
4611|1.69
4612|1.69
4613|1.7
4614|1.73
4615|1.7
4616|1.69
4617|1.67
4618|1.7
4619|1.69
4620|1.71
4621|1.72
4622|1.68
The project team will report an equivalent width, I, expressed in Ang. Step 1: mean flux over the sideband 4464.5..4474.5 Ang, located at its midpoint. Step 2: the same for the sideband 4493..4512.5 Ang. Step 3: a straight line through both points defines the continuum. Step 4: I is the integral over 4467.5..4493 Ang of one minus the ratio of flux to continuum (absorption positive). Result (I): 0.0 Ang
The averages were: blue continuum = 1.71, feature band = 1.71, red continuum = 1.72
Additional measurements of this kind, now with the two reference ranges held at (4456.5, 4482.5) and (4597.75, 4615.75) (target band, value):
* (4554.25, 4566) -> -0.03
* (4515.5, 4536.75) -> 0.15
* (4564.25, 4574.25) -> -0.01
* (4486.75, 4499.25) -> -0.10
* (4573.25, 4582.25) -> -0.05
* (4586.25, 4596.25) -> 0.01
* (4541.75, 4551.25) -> 0.09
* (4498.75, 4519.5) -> -0.18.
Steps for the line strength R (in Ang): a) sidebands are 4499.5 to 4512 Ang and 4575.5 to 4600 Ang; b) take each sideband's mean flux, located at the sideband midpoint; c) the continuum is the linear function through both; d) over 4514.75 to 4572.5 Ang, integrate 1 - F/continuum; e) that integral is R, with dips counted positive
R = 0.4 Ang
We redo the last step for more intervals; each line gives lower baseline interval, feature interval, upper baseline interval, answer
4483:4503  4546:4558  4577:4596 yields 0.10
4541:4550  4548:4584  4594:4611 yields -0.06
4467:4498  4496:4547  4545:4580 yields -0.07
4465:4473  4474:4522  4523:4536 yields -0.82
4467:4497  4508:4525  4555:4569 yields -0.05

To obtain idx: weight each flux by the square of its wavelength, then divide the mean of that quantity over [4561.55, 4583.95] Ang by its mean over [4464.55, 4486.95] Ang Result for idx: 1.04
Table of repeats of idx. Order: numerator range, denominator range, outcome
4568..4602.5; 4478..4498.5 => 1.04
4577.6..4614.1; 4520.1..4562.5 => 1.02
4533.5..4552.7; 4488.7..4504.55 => 1.01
